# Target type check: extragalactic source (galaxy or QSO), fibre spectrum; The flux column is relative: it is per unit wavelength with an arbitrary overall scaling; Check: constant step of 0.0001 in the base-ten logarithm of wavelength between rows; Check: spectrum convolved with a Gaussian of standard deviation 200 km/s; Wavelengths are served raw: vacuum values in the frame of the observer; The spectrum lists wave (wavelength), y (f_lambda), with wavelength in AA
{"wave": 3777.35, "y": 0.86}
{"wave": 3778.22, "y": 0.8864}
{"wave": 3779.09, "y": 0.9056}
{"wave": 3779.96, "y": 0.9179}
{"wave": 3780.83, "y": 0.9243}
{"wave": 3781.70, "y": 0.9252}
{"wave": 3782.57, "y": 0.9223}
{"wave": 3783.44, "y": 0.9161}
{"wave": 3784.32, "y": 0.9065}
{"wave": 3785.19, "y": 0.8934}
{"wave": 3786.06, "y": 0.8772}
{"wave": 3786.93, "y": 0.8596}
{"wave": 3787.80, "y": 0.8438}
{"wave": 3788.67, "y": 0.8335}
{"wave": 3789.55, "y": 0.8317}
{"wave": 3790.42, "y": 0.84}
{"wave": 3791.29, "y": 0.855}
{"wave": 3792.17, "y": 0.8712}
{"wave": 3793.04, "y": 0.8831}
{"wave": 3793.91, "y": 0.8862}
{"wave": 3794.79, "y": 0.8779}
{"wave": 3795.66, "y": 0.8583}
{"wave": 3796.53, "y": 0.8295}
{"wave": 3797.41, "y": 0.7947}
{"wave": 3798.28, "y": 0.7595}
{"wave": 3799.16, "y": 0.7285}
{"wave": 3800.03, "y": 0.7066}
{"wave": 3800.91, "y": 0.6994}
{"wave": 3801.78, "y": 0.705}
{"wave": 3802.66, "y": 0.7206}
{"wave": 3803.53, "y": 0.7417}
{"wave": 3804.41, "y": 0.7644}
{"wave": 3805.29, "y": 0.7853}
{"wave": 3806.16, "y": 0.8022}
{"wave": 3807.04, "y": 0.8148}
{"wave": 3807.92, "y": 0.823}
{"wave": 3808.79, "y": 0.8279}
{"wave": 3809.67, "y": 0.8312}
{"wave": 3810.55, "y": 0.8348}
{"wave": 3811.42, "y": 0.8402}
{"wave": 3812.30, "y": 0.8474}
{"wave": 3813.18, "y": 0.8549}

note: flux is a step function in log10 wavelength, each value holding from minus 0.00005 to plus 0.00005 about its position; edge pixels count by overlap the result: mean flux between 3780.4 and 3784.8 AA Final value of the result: 0.918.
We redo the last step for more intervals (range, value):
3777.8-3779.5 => 0.896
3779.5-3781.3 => 0.922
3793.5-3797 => 0.861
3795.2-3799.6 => 0.796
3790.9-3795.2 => 0.874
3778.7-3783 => 0.92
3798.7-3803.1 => 0.712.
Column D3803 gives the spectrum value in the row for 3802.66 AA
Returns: 0.7206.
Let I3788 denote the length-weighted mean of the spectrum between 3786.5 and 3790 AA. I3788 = 0.842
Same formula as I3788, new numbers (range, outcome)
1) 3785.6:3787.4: 0.871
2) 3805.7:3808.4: 0.815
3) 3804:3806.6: 0.784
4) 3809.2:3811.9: 0.835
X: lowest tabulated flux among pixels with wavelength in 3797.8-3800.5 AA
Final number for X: 0.7066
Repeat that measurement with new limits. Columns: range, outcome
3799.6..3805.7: 0.6994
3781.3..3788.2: 0.8438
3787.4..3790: 0.8317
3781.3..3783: 0.9223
